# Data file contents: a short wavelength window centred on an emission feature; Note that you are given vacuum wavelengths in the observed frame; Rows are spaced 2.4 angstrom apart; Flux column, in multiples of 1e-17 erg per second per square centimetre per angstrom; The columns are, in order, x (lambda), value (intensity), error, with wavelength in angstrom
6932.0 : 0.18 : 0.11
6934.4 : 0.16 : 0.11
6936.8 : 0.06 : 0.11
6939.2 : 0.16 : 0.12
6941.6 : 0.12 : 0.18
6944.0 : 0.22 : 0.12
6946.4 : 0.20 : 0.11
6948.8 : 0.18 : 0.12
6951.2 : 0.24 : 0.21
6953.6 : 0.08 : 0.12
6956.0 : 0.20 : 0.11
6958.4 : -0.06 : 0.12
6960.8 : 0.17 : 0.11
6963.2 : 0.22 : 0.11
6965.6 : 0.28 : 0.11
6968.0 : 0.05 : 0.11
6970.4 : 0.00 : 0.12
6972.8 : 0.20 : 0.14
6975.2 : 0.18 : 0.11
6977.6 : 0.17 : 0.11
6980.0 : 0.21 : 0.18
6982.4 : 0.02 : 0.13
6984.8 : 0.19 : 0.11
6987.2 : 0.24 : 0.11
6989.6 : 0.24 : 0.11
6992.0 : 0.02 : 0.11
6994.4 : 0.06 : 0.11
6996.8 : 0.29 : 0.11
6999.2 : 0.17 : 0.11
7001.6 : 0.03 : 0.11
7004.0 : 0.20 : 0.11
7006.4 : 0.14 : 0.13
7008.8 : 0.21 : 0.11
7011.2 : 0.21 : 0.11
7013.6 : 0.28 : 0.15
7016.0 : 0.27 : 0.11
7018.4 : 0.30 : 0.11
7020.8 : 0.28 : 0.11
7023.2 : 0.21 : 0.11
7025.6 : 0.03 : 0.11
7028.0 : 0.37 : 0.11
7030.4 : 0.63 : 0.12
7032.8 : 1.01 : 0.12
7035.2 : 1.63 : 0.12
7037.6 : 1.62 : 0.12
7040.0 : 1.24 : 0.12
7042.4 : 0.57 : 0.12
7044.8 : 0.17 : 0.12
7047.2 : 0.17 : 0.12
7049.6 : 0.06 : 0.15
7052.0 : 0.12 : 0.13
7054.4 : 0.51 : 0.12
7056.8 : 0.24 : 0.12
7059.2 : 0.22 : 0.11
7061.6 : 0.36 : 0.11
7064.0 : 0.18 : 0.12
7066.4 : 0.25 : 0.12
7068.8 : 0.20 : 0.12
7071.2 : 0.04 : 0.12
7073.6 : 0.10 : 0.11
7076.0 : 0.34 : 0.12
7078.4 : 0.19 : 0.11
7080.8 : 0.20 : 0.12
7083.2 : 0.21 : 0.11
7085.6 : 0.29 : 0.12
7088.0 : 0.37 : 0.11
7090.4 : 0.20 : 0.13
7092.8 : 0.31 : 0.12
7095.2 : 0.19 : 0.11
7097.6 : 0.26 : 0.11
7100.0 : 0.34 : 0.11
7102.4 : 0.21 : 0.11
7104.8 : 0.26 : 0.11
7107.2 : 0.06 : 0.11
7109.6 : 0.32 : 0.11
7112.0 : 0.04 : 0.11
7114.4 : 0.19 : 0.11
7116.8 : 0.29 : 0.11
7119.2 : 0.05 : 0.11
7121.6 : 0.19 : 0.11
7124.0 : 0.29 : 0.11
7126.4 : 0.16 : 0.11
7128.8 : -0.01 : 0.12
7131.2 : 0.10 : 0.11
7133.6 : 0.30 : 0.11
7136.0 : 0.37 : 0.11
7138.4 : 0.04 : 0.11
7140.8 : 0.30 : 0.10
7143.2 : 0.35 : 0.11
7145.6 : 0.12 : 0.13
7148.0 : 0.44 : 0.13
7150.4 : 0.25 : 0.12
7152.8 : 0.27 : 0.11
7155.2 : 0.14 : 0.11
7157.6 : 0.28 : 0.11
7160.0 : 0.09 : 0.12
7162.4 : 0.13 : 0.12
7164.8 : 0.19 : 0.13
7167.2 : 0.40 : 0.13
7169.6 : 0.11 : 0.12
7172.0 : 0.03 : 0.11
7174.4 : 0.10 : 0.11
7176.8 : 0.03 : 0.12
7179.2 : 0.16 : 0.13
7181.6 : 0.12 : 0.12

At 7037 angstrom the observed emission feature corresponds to [O II] 3727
